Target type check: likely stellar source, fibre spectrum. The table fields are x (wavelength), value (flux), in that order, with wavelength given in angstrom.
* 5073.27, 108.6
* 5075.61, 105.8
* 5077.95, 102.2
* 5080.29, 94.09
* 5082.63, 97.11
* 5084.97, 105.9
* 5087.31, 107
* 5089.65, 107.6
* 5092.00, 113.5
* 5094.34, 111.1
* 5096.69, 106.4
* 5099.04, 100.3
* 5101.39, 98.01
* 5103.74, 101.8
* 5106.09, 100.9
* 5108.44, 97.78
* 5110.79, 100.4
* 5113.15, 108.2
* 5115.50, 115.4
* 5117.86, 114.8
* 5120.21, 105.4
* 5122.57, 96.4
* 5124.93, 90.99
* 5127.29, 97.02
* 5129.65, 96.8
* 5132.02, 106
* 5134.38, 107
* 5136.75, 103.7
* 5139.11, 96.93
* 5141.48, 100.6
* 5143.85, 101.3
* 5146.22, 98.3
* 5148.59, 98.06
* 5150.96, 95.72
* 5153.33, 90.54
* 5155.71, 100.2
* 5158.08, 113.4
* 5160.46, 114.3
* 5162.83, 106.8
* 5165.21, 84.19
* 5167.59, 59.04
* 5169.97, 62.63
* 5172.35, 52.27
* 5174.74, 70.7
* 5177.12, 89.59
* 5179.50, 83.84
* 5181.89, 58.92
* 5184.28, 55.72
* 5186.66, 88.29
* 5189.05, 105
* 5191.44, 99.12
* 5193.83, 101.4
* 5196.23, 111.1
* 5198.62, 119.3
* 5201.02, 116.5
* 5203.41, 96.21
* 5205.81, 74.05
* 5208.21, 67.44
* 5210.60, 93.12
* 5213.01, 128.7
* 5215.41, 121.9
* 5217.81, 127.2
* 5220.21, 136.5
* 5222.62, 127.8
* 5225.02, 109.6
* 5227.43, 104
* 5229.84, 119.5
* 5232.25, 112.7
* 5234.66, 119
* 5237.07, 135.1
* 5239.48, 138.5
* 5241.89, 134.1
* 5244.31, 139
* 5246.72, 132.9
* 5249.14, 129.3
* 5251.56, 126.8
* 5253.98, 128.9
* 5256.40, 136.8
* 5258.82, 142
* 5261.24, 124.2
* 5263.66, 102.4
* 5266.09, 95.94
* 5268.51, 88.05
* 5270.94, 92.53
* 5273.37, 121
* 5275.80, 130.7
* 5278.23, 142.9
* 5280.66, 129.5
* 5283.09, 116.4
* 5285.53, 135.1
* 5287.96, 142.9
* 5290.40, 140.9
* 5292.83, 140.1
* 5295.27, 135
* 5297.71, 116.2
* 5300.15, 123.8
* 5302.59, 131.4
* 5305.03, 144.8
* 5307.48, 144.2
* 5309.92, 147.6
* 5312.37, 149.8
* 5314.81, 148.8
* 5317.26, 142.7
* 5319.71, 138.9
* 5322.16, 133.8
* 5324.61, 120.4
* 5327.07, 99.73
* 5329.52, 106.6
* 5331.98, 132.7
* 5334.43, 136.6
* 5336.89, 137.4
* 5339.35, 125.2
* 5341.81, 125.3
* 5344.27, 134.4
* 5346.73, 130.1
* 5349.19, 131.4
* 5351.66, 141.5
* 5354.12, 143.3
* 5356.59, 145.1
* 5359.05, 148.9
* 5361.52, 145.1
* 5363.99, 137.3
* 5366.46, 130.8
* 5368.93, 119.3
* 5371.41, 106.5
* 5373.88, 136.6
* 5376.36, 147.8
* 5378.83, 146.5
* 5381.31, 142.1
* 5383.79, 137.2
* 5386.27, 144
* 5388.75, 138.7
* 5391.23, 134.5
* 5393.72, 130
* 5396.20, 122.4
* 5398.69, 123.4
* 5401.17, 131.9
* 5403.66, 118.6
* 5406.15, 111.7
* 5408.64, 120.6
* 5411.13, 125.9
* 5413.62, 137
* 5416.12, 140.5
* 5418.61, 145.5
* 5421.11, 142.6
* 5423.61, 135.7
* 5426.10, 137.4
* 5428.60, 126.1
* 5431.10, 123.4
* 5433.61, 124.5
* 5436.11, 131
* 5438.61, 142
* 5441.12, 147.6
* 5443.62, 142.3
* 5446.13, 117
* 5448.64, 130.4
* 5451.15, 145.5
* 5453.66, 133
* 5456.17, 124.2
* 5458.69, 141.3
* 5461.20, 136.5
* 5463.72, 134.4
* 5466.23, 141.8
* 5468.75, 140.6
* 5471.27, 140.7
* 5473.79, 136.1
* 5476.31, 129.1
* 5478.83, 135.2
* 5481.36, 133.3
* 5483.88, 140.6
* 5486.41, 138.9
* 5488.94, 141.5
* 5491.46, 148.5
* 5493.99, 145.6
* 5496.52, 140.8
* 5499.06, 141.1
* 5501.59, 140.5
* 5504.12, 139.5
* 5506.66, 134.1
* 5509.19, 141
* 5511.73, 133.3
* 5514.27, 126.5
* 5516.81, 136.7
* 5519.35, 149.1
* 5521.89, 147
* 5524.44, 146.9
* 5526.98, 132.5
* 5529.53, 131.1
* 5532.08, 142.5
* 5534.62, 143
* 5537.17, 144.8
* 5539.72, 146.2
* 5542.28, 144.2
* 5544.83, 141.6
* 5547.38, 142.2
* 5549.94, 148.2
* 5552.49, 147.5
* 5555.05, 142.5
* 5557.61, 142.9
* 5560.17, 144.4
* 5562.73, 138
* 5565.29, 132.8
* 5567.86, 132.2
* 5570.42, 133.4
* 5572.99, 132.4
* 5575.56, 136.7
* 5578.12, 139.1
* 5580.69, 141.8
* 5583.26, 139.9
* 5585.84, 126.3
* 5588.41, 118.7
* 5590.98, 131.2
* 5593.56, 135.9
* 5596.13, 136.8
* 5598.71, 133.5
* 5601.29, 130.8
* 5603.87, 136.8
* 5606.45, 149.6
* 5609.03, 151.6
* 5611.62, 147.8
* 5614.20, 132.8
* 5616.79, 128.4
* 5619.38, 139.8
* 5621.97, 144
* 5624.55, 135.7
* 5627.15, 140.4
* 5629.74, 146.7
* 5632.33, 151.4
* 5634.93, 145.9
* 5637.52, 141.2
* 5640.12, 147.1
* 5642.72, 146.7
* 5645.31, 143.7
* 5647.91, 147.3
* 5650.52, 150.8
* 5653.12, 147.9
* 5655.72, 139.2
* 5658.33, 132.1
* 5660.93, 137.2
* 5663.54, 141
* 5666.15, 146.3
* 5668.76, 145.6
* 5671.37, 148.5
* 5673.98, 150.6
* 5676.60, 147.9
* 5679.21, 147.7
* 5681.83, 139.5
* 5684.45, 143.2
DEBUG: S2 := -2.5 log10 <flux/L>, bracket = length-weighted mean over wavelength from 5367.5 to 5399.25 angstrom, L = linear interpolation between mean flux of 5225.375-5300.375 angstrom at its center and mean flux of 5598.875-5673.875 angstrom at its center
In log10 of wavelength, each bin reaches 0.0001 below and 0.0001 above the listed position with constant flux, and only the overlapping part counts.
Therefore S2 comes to -0.02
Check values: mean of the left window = 125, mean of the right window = 143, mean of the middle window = 133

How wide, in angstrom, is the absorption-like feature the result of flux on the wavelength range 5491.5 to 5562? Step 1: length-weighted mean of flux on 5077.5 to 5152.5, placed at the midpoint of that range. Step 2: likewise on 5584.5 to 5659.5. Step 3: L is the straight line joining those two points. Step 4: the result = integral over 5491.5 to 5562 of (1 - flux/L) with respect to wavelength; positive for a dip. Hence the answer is -4.5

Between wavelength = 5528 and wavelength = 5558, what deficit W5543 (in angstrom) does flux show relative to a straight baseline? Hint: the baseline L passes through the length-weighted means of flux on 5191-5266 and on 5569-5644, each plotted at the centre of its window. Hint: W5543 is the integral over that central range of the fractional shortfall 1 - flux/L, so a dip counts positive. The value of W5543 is -1.7 angstrom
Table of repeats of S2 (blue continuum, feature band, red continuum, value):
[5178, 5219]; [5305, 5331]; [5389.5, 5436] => -0.164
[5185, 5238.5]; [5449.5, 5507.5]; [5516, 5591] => -0.045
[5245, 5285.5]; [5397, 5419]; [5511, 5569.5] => 0.034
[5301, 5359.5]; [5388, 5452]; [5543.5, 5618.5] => 0.034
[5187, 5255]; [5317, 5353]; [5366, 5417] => -0.026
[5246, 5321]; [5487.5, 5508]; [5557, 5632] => -0.051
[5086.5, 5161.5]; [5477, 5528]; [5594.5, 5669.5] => -0.060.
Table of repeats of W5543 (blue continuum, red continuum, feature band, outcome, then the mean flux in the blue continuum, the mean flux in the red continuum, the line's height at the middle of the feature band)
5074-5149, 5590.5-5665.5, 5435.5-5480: -2.60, 103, 141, 129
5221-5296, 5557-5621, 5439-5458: -0.47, 125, 137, 132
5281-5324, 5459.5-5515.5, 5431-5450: 0.68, 137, 138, 138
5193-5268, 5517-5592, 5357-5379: -1.47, 118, 139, 127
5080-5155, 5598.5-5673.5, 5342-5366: -3.62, 102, 143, 121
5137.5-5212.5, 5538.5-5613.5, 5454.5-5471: -1.50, 90.9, 139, 125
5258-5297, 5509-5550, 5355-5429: -1.41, 123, 141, 131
